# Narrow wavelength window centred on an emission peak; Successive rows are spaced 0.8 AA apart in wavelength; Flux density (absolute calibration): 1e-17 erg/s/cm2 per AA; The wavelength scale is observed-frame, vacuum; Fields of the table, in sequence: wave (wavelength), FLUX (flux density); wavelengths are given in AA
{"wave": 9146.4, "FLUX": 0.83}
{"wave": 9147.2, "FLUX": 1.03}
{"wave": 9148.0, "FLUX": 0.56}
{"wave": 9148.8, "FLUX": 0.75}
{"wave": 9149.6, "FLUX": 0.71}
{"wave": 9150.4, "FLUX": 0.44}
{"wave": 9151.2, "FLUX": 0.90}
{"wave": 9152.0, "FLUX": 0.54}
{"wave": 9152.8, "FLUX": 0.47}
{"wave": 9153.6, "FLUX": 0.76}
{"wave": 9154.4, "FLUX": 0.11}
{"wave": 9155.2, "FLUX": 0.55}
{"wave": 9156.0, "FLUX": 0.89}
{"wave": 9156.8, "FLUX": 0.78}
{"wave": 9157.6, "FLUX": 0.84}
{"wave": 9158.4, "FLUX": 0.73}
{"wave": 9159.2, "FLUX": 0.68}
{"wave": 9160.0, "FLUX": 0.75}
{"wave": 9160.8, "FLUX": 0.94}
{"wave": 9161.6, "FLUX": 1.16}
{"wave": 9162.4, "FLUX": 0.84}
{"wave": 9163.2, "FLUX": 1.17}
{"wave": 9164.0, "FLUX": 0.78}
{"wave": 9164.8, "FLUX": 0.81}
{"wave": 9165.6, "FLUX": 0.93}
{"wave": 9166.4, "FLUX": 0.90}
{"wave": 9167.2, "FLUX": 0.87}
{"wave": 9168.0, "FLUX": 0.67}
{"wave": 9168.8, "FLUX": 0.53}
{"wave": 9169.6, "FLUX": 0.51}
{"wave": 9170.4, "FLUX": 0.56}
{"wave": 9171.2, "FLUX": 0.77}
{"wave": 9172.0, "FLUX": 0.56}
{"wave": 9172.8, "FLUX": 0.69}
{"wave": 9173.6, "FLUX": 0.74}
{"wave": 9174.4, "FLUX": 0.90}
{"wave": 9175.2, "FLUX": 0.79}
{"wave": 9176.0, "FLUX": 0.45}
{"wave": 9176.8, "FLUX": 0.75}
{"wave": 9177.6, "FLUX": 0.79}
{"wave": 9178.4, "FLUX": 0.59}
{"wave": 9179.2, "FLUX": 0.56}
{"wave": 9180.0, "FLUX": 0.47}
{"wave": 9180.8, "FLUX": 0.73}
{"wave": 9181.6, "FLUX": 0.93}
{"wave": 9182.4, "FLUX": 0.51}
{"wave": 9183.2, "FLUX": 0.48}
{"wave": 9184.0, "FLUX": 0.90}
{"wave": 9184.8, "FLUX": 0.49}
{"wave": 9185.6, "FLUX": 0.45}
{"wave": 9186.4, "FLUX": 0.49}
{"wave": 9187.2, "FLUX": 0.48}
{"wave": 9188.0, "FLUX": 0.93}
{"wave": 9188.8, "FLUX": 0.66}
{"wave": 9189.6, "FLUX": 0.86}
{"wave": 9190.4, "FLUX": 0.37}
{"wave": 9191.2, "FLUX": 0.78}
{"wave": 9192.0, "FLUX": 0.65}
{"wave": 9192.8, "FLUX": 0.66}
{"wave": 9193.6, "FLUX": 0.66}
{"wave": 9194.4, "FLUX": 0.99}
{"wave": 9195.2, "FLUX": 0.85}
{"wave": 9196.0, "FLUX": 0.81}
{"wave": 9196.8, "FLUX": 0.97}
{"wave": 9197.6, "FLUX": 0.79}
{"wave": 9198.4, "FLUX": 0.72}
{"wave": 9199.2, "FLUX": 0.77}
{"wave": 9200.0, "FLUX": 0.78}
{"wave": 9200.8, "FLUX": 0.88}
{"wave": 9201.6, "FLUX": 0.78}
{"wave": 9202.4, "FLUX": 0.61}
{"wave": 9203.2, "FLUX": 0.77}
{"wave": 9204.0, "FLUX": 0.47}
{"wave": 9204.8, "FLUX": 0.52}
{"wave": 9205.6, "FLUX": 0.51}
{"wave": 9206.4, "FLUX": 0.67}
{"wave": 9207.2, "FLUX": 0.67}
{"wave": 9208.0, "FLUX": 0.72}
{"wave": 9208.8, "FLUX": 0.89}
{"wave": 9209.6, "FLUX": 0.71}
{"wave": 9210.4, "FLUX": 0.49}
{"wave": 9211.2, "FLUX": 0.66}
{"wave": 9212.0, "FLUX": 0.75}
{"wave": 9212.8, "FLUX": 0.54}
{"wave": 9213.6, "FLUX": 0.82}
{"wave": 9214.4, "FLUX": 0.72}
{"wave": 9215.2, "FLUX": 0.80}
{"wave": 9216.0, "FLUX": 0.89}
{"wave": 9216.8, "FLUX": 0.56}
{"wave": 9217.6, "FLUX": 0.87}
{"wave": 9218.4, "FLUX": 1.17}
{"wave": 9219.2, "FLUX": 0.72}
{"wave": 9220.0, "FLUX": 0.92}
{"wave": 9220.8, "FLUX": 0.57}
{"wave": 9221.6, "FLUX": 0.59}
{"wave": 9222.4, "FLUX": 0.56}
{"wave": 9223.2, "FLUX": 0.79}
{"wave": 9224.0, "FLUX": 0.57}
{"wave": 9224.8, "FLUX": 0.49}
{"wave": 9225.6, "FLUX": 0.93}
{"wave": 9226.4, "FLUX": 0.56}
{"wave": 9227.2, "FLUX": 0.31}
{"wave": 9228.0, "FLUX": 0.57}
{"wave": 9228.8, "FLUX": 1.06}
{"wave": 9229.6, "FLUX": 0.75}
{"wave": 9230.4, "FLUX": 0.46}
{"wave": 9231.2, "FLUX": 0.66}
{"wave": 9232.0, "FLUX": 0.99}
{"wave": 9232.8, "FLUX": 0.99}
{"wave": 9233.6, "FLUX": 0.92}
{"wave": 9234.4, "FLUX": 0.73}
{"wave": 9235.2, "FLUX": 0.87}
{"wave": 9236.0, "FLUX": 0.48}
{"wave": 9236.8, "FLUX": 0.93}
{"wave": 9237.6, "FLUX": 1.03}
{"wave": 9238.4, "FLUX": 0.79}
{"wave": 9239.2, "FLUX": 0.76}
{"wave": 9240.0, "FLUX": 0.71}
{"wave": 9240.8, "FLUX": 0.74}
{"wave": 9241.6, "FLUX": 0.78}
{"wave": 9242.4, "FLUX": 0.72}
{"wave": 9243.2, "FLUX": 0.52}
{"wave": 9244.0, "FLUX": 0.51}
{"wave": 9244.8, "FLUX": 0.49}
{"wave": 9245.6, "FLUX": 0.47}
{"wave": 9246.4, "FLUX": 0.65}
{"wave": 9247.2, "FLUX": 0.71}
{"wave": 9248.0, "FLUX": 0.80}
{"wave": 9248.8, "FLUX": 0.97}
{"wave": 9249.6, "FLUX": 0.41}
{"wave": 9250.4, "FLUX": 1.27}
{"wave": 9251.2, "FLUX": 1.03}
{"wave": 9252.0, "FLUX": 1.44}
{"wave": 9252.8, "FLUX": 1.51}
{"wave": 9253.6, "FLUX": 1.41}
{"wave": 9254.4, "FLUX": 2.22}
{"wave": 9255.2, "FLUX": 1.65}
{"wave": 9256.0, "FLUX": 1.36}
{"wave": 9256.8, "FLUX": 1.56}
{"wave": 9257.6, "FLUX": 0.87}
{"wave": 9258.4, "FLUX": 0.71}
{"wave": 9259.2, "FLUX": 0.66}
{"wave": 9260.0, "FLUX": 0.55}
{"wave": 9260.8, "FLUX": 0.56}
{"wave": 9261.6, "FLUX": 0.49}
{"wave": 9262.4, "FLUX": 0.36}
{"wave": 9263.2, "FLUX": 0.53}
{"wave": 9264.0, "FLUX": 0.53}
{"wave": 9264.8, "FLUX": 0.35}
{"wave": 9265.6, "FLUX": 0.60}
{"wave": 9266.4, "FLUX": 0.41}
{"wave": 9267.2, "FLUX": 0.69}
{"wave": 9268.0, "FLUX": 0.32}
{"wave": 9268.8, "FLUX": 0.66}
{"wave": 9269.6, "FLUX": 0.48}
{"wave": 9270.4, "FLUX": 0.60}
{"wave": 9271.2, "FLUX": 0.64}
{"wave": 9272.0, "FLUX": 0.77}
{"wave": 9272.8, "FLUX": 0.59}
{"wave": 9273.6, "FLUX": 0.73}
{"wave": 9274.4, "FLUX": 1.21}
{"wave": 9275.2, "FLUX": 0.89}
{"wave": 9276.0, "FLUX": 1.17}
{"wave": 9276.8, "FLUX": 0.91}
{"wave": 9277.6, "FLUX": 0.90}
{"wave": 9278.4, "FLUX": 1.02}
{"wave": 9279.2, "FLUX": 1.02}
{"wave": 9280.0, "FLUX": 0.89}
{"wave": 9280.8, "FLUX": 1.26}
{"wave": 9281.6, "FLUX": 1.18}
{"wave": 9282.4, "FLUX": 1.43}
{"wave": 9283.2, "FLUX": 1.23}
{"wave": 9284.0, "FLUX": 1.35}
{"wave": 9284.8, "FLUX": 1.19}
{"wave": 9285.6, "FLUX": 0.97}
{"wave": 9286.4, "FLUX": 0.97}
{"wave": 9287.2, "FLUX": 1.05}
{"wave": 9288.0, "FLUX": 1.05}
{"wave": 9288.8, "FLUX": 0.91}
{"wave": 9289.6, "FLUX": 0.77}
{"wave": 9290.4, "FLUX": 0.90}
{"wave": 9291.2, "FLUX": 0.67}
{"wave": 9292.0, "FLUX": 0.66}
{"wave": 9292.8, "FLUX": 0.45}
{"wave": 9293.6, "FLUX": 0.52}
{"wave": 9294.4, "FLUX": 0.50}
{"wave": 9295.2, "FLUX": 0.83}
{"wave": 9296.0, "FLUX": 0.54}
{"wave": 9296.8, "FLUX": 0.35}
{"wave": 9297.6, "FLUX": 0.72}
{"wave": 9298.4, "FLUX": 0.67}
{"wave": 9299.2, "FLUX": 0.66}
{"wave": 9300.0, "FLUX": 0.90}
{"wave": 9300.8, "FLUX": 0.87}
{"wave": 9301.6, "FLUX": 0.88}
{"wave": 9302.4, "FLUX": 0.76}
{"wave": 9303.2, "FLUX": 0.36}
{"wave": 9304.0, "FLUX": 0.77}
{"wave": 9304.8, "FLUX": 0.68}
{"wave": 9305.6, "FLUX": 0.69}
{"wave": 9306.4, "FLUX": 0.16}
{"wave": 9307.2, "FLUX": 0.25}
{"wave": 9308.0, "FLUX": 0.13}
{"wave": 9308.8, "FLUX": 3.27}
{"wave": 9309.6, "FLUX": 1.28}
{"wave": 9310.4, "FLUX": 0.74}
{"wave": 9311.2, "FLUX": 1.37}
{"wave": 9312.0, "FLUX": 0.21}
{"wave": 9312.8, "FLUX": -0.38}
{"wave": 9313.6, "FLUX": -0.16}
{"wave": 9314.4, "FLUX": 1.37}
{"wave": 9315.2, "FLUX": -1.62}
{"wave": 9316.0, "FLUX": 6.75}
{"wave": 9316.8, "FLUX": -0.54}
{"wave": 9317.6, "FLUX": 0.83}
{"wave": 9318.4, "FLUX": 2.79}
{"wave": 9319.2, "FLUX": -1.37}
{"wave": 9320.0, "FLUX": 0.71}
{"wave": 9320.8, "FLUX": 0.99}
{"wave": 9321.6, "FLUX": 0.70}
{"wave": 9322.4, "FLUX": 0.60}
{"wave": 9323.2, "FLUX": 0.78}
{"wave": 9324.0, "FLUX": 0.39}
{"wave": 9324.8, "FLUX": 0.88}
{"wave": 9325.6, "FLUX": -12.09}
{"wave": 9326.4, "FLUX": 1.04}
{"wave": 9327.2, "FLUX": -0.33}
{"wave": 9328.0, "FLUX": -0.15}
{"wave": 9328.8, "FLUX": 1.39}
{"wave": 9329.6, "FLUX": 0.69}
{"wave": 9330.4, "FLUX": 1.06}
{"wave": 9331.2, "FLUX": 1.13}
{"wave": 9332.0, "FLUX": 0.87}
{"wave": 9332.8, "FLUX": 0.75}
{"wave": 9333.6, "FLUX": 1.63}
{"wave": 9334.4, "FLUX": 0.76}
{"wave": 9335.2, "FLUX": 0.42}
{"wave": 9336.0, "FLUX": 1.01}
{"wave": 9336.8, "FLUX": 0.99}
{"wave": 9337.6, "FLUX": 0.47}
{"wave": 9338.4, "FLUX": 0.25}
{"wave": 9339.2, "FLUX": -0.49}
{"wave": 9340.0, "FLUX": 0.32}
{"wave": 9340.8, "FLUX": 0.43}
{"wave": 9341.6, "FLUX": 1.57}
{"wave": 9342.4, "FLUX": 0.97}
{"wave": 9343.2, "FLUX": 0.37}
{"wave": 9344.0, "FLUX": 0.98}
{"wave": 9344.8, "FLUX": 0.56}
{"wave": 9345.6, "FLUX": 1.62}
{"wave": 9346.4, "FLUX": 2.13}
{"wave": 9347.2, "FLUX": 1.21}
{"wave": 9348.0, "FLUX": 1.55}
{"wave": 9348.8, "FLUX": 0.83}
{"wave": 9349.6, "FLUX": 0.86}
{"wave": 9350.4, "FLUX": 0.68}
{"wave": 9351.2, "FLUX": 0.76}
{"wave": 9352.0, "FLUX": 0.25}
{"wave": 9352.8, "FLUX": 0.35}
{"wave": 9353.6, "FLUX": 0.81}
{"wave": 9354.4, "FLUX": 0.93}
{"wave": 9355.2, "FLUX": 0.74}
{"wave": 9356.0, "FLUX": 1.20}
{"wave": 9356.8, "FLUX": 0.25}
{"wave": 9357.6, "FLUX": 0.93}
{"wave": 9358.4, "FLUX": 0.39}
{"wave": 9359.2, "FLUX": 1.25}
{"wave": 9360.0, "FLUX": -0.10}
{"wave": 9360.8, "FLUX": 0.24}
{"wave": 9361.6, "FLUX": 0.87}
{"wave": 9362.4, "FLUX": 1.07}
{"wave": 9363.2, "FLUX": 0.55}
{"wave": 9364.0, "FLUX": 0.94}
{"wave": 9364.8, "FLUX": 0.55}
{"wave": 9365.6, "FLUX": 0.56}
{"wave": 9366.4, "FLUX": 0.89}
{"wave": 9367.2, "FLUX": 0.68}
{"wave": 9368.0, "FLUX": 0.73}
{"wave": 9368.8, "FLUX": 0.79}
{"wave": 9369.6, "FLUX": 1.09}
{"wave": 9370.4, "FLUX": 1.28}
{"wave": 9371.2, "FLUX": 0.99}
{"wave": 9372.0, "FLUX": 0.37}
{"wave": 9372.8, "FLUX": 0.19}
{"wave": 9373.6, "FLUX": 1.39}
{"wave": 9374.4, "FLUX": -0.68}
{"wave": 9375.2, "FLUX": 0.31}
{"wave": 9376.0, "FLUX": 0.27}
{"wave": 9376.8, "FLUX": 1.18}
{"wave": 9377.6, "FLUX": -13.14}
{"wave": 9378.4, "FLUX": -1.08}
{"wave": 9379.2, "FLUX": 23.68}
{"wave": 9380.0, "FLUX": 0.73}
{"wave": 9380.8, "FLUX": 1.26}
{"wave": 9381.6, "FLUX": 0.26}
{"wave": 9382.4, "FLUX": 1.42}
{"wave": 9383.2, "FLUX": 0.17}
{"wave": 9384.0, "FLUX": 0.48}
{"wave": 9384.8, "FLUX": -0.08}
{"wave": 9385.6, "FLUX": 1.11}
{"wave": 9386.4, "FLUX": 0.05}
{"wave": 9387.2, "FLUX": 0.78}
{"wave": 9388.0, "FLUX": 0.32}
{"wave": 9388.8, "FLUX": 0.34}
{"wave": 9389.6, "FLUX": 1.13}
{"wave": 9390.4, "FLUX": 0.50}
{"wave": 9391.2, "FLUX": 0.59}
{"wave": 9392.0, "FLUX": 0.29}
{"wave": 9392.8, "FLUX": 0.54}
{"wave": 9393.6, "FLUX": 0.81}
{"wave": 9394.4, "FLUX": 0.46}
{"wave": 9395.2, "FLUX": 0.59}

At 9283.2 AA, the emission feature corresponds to [N II] 6583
